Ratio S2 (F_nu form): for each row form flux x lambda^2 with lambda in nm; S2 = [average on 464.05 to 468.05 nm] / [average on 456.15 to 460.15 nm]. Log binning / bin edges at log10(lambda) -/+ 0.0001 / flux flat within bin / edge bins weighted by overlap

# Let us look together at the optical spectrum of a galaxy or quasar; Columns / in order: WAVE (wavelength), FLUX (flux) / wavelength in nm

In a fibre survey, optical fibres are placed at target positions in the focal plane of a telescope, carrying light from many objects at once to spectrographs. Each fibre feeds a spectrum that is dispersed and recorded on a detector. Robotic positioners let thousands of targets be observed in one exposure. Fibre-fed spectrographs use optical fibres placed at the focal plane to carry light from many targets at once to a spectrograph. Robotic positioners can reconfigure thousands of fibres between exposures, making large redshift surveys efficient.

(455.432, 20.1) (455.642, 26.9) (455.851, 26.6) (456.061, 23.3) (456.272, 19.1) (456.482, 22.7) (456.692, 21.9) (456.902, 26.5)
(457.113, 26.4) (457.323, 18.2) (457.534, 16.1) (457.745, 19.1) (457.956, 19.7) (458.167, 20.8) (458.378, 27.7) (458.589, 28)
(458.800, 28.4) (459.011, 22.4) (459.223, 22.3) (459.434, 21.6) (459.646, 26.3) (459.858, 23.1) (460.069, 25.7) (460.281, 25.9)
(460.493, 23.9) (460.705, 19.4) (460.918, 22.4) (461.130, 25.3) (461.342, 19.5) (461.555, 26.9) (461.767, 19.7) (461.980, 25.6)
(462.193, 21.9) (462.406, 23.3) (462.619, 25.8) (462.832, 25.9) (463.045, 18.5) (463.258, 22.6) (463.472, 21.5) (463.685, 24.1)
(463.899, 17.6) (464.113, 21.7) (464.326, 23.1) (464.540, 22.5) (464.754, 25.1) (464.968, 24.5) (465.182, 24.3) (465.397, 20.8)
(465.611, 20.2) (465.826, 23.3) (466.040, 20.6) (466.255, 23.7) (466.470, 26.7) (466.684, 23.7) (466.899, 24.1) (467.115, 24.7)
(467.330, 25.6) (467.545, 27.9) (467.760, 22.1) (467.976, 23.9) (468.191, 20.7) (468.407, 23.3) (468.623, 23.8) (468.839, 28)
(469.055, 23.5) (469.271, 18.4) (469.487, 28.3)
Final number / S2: 1.1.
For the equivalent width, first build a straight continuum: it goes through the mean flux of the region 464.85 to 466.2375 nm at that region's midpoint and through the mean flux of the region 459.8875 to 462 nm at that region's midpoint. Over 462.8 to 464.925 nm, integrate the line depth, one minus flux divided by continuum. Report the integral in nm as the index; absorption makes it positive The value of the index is 0.05 nm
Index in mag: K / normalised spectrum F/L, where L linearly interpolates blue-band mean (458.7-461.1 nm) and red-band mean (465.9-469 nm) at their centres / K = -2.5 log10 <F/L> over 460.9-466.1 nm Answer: 0.06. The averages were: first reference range 23.8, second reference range 24.2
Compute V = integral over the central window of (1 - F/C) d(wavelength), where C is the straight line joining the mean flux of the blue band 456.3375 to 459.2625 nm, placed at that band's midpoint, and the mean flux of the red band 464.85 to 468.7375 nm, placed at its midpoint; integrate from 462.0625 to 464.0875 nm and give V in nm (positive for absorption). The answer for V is 0.08 nm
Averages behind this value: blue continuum 22.8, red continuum 23.6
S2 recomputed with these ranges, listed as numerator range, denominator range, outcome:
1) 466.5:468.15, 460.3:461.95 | 1.11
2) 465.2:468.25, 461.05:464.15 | 1.06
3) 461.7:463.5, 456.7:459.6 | 1.02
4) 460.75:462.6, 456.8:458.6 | 1.06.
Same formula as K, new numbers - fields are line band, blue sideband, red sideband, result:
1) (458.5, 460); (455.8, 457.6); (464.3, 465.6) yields -0.09 mag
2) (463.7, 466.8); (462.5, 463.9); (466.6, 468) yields 0.04 mag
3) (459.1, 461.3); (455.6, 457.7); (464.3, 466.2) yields -0.04 mag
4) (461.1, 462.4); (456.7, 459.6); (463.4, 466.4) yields -0.02 mag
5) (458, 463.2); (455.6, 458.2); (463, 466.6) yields -0.07 mag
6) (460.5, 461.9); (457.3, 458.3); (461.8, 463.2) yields -0.01 mag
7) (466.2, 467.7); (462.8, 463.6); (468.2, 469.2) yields -0.08 mag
